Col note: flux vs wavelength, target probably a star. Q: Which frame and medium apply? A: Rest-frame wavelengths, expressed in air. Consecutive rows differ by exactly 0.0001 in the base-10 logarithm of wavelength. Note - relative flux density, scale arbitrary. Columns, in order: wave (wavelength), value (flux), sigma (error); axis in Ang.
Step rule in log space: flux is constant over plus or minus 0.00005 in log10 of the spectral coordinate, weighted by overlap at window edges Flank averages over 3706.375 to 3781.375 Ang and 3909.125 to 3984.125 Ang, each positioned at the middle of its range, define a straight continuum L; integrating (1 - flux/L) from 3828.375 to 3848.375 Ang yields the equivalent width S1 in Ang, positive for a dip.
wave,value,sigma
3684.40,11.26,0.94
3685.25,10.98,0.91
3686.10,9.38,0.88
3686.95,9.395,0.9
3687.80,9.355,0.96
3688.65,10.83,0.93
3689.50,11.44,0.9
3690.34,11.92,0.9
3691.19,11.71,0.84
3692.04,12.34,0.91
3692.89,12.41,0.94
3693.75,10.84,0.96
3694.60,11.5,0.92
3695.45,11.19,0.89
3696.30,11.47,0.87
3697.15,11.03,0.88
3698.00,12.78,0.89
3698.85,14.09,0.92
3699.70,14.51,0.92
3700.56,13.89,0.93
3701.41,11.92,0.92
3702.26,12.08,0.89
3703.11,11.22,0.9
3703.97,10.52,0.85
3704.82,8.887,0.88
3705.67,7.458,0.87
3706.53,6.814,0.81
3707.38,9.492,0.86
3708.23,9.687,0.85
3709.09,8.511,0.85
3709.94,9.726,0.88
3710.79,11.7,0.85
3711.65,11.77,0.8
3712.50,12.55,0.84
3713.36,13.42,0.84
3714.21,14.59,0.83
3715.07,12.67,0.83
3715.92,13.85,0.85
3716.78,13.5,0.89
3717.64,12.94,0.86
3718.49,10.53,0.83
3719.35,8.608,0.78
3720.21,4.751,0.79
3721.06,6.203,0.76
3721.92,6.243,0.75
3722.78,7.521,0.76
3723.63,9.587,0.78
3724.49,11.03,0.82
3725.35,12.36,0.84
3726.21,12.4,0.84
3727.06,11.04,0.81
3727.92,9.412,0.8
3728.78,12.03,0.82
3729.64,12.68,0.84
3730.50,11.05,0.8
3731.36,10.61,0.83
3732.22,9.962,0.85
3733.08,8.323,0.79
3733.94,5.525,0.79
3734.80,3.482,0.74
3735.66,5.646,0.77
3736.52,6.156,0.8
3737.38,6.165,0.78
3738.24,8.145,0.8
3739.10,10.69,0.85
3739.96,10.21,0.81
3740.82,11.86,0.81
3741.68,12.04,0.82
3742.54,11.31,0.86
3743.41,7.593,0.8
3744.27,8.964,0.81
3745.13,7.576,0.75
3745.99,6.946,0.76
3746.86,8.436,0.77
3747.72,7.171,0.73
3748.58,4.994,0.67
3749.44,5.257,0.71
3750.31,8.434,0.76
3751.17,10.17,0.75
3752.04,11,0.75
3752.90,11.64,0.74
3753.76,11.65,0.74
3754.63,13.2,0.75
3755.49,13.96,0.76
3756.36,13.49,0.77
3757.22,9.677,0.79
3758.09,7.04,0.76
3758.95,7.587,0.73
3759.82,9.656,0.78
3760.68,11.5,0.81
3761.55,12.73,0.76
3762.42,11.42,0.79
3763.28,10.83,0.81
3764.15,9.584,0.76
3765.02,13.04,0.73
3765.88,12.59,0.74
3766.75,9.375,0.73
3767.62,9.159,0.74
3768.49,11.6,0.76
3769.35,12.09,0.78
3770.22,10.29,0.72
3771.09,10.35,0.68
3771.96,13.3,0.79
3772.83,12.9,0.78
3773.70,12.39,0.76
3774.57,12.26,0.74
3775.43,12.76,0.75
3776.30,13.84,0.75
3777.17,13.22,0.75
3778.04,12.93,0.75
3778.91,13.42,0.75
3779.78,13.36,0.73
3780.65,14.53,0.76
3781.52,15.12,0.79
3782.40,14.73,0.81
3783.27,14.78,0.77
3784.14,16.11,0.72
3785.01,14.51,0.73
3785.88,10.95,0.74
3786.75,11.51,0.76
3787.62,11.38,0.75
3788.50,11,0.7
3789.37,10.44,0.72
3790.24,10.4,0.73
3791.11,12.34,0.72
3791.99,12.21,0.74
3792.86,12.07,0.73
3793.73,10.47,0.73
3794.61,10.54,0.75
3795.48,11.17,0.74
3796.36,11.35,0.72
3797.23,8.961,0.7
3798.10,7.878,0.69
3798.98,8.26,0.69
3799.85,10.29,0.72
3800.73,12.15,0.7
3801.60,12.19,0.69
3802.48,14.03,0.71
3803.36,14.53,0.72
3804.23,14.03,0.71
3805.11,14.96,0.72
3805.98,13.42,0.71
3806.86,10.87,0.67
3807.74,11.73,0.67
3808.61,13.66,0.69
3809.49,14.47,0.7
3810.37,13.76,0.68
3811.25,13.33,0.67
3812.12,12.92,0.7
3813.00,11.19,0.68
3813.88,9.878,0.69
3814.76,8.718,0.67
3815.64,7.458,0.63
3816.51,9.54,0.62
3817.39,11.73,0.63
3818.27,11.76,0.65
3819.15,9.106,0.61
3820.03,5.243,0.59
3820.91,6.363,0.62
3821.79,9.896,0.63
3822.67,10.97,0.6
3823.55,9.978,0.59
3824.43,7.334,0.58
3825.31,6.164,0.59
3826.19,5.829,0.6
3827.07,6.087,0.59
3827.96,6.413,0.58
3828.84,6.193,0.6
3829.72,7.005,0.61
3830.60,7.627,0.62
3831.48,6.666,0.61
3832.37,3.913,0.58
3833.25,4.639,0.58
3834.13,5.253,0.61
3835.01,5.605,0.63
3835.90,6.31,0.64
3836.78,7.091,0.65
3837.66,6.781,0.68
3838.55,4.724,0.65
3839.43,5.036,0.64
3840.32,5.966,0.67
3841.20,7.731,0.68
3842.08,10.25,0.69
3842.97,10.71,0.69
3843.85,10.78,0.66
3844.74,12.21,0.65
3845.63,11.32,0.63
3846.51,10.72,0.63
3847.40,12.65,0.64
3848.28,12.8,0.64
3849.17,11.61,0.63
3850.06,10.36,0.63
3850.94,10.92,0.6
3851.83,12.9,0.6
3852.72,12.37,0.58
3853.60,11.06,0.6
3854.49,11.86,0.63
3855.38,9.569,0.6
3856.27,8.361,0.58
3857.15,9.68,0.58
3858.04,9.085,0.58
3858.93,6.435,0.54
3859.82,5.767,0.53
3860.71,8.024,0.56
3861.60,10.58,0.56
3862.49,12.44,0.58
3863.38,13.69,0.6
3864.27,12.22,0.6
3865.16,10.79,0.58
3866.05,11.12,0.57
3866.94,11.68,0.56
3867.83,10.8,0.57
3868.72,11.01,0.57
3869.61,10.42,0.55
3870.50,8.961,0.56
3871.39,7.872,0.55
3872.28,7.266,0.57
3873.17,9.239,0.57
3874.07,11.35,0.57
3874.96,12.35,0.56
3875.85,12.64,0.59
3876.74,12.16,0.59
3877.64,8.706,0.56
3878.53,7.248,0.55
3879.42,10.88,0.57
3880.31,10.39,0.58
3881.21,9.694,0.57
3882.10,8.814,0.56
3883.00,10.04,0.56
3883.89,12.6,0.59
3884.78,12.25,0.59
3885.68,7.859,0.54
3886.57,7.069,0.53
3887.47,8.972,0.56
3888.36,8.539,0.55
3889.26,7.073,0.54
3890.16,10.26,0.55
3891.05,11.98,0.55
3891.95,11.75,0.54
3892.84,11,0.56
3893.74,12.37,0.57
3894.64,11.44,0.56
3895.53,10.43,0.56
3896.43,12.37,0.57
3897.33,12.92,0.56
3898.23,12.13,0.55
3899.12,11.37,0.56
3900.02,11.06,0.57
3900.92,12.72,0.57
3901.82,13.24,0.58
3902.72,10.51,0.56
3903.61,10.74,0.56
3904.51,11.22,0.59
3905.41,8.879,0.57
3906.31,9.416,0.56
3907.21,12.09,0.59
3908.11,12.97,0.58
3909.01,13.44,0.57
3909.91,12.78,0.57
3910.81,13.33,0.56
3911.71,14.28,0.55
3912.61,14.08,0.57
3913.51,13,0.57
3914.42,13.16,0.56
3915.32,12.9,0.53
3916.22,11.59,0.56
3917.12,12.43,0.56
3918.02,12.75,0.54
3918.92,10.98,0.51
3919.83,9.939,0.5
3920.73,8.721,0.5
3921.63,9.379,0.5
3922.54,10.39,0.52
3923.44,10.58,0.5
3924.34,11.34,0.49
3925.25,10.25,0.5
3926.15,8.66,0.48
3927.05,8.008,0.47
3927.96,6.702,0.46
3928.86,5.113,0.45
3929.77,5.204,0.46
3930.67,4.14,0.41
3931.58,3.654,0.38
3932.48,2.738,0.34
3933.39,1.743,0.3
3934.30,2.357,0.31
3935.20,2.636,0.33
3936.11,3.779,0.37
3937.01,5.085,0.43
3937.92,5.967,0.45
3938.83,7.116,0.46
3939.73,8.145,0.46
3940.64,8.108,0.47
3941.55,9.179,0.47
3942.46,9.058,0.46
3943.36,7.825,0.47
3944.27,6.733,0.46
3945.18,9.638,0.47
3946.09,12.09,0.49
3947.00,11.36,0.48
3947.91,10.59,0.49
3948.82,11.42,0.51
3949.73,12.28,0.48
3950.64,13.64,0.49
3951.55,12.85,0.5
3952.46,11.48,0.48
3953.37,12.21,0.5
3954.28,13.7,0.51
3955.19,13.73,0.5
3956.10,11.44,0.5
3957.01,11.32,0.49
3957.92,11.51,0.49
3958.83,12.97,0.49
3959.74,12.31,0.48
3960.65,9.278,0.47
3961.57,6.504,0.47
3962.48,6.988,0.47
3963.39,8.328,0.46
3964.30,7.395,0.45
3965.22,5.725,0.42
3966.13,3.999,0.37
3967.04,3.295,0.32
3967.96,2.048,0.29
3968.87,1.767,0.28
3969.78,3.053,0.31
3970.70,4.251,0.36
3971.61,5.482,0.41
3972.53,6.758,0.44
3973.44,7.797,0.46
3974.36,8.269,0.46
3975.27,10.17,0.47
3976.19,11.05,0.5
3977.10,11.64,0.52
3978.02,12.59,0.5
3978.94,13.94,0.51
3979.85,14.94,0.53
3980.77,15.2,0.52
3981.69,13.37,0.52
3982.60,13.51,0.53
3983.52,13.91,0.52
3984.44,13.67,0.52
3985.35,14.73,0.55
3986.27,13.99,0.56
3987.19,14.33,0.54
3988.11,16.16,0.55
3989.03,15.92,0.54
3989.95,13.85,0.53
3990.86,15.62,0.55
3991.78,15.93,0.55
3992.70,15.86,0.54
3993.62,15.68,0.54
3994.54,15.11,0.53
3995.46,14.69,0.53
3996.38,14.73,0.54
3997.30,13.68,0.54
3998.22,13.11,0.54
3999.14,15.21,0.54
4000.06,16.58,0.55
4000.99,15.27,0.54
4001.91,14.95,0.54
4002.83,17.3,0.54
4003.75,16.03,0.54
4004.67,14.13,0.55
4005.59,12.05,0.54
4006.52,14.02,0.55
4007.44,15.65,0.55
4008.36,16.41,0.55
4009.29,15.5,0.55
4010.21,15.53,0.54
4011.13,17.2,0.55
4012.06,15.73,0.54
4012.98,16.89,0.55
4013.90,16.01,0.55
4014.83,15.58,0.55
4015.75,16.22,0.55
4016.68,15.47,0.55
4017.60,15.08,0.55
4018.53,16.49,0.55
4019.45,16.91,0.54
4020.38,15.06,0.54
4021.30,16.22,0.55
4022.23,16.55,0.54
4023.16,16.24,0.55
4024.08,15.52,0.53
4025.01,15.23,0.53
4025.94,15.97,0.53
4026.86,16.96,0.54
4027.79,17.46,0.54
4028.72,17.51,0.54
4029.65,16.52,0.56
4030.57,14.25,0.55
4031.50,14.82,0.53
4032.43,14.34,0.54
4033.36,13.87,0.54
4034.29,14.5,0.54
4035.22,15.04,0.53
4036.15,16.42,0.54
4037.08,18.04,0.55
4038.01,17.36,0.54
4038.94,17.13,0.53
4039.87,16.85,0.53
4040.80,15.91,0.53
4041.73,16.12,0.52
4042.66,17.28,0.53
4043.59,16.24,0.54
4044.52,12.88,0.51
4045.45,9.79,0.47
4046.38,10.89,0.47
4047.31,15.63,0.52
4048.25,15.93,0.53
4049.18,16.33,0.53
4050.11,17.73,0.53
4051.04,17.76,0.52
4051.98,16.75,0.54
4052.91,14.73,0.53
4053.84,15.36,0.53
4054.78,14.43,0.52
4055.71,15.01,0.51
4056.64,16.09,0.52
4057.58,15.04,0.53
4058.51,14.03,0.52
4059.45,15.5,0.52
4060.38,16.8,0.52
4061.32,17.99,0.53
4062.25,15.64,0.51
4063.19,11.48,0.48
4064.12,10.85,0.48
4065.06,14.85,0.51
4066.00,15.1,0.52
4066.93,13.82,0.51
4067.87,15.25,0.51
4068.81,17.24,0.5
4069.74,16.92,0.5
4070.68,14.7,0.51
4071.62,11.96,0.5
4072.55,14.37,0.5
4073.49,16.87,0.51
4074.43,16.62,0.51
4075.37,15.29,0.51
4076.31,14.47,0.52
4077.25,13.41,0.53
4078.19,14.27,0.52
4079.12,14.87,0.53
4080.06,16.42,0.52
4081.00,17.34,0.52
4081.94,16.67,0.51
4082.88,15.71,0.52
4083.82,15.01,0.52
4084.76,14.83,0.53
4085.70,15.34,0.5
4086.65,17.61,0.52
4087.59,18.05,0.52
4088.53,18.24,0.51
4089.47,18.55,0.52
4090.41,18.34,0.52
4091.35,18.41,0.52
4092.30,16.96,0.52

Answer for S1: 4.1 Ang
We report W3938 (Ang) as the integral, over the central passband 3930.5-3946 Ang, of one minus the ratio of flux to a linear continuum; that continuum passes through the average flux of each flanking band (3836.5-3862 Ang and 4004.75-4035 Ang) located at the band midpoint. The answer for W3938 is 8.3 Ang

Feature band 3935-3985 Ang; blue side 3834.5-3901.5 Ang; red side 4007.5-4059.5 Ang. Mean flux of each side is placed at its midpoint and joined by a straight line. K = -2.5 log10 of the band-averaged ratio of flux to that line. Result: 0.38 mag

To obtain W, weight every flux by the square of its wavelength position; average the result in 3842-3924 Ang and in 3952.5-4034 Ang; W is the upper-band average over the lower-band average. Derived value 1.28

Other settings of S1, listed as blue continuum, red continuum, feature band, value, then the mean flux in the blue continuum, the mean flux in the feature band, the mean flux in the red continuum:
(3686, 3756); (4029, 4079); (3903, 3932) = 6.1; 10.2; 10.4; 15.2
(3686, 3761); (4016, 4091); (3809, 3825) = 2.1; 10.2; 10.2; 15.6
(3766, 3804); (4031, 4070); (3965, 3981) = 7.3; 12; 7.82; 15.3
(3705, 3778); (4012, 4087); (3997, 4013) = -0.6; 10.2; 15.3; 15.5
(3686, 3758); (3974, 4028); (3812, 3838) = 9.2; 10.2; 7.73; 14.9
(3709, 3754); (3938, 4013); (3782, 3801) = -2.5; 9.63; 11.5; 11.8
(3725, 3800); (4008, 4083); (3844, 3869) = 3.1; 10.7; 10.8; 15.5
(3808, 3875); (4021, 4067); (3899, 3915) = -1.1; 9.38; 12.1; 15.5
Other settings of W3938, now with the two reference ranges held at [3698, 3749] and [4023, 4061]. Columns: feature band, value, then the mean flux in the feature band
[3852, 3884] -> 5.9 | 10.2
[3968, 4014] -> 4.6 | 13.3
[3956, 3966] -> 3.5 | 9.19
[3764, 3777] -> -1.2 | 11.8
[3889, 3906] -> 2.3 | 11.3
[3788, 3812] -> -1.3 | 11.9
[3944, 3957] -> 2.1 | 11.7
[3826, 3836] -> 5.0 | 5.95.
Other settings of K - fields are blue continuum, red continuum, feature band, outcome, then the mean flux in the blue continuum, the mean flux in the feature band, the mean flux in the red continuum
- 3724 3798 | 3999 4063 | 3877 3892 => 0.327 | 10.8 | 9.63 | 15.7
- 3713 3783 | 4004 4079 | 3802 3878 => 0.225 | 10.5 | 9.78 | 15.4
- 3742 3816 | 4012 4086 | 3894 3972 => 0.412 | 11.4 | 9.34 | 15.5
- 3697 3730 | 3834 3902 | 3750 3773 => -0.042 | 10.9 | 11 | 10.1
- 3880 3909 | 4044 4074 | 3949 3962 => 0.047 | 10.8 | 11.8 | 14.9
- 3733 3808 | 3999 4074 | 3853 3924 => 0.200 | 10.9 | 10.8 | 15.5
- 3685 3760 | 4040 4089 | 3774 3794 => -0.158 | 10.2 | 12.8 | 15.3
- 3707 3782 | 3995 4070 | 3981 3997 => -0.004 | 10.5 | 14.8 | 15.5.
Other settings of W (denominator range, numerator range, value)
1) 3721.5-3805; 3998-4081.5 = 1.65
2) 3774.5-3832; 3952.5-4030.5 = 1.31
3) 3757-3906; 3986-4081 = 1.63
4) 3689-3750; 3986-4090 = 1.81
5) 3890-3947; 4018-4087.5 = 1.72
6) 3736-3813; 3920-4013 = 1.05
